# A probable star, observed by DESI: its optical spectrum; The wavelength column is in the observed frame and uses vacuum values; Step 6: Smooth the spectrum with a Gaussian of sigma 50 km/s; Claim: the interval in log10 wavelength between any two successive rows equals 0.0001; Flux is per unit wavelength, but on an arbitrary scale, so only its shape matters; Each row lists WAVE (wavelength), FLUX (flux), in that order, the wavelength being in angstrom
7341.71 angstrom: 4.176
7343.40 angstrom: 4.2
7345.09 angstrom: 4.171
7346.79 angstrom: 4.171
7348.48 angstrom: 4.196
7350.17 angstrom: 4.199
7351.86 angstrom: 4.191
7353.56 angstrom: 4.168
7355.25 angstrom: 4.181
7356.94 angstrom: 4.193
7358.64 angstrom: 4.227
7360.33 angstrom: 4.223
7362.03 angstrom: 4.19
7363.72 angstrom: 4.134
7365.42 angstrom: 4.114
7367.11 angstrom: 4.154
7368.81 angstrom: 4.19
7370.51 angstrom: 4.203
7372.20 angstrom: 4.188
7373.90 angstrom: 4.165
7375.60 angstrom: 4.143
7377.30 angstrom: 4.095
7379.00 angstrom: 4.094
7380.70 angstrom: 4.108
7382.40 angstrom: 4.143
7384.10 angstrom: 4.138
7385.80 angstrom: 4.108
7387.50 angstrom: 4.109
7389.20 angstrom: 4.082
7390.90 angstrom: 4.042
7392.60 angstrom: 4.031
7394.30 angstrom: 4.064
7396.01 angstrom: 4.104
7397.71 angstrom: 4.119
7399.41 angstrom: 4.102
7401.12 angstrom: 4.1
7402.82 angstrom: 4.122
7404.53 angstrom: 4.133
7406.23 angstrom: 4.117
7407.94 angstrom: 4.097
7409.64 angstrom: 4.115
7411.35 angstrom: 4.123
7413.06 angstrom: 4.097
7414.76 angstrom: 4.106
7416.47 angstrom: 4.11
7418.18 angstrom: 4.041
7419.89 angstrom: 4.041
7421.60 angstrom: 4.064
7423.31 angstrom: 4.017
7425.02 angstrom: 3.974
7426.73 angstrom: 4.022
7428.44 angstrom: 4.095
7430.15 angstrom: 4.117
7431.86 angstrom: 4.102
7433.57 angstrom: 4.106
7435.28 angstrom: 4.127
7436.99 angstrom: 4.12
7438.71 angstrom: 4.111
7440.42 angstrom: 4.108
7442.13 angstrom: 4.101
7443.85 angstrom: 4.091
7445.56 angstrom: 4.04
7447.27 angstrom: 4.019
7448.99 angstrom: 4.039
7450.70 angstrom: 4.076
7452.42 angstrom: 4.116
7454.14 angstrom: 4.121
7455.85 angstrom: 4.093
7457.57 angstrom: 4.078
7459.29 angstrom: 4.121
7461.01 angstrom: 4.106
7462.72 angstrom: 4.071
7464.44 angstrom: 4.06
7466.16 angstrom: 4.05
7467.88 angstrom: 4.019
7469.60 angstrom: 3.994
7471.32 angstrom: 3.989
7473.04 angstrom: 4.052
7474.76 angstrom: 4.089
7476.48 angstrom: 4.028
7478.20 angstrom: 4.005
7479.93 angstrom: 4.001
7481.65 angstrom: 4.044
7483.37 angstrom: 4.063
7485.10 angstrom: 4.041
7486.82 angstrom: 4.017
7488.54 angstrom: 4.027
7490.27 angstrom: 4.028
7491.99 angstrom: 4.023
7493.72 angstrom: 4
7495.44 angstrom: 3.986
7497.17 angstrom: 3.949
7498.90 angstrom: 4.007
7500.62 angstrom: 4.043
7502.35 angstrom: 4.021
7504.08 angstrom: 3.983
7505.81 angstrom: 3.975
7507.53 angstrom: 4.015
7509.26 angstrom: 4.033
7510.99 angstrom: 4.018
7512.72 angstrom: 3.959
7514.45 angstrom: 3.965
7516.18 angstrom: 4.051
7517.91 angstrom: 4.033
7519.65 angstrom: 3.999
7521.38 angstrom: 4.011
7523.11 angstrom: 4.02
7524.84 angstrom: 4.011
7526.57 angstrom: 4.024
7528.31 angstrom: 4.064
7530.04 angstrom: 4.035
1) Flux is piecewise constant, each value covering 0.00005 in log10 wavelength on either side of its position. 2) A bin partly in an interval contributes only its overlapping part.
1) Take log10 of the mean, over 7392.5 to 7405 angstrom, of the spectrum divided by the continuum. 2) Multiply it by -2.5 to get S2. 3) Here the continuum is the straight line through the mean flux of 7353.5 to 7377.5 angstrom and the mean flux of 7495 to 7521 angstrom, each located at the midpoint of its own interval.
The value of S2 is 0.01 mag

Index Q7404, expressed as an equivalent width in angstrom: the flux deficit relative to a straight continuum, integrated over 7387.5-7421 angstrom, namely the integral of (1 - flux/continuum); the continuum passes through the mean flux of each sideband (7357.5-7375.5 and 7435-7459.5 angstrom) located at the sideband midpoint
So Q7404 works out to 0.4 angstrom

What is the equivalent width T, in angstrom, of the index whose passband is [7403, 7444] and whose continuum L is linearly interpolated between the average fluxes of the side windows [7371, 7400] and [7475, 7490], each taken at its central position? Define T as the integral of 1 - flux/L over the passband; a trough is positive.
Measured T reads -0.1 angstrom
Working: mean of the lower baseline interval 4.11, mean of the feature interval 4.09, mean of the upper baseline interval 4.03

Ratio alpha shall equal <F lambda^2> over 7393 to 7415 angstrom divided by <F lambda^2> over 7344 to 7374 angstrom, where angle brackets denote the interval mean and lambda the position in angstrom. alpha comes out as 1.0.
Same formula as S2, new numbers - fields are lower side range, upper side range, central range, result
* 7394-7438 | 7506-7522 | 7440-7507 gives 0.00 mag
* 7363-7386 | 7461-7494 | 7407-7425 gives 0.01 mag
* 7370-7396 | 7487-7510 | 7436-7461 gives -0.01 mag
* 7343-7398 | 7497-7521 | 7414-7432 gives 0.01 mag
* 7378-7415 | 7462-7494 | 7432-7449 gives -0.01 mag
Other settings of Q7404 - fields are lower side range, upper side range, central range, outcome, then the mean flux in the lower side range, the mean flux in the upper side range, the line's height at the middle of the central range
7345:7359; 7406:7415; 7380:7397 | 0.19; 4.19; 4.11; 4.14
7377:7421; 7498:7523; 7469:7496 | 0.04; 4.1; 4.01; 4.03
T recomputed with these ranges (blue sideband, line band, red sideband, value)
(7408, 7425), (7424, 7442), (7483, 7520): -0.1 angstrom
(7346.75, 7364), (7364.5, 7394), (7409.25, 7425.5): 0.2 angstrom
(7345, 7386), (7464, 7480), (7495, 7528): 0.1 angstrom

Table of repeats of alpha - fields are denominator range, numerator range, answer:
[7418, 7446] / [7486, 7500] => 1.00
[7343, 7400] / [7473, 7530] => 1.00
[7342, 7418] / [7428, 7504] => 1.00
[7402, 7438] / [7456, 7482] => 1.00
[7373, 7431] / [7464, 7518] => 1.01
